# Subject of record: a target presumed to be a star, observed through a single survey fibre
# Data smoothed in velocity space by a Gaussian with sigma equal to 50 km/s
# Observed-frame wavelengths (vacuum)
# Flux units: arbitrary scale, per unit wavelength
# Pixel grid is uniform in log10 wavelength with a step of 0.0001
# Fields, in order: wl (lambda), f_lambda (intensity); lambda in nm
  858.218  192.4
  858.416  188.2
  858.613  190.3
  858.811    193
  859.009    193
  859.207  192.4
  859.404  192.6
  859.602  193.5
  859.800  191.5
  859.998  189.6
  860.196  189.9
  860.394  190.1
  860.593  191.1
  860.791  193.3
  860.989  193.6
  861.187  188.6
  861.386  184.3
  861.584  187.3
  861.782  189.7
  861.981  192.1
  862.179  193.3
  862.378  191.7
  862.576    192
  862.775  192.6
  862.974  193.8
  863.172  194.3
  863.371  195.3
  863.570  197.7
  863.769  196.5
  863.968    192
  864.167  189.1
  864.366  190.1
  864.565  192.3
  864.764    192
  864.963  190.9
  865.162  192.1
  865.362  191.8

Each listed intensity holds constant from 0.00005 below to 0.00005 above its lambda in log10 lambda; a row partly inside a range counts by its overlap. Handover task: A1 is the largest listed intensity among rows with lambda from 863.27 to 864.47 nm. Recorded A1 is 197.7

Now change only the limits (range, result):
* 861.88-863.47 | 195.3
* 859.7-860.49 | 191.5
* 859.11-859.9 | 193.5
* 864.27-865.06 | 192.3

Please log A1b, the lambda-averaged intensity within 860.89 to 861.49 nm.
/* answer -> 189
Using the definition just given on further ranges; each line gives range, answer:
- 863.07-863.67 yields 196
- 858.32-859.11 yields 191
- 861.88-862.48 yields 192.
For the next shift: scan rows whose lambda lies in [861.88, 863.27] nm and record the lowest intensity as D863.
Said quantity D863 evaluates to 191.7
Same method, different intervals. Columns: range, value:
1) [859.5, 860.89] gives 189.6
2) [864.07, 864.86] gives 189.1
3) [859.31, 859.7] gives 192.6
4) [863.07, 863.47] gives 194.3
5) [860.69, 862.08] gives 184.3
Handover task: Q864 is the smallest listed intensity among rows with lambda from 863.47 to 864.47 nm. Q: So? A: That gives 189.1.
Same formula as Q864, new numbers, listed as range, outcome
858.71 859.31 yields 192.4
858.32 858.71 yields 188.2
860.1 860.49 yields 189.9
